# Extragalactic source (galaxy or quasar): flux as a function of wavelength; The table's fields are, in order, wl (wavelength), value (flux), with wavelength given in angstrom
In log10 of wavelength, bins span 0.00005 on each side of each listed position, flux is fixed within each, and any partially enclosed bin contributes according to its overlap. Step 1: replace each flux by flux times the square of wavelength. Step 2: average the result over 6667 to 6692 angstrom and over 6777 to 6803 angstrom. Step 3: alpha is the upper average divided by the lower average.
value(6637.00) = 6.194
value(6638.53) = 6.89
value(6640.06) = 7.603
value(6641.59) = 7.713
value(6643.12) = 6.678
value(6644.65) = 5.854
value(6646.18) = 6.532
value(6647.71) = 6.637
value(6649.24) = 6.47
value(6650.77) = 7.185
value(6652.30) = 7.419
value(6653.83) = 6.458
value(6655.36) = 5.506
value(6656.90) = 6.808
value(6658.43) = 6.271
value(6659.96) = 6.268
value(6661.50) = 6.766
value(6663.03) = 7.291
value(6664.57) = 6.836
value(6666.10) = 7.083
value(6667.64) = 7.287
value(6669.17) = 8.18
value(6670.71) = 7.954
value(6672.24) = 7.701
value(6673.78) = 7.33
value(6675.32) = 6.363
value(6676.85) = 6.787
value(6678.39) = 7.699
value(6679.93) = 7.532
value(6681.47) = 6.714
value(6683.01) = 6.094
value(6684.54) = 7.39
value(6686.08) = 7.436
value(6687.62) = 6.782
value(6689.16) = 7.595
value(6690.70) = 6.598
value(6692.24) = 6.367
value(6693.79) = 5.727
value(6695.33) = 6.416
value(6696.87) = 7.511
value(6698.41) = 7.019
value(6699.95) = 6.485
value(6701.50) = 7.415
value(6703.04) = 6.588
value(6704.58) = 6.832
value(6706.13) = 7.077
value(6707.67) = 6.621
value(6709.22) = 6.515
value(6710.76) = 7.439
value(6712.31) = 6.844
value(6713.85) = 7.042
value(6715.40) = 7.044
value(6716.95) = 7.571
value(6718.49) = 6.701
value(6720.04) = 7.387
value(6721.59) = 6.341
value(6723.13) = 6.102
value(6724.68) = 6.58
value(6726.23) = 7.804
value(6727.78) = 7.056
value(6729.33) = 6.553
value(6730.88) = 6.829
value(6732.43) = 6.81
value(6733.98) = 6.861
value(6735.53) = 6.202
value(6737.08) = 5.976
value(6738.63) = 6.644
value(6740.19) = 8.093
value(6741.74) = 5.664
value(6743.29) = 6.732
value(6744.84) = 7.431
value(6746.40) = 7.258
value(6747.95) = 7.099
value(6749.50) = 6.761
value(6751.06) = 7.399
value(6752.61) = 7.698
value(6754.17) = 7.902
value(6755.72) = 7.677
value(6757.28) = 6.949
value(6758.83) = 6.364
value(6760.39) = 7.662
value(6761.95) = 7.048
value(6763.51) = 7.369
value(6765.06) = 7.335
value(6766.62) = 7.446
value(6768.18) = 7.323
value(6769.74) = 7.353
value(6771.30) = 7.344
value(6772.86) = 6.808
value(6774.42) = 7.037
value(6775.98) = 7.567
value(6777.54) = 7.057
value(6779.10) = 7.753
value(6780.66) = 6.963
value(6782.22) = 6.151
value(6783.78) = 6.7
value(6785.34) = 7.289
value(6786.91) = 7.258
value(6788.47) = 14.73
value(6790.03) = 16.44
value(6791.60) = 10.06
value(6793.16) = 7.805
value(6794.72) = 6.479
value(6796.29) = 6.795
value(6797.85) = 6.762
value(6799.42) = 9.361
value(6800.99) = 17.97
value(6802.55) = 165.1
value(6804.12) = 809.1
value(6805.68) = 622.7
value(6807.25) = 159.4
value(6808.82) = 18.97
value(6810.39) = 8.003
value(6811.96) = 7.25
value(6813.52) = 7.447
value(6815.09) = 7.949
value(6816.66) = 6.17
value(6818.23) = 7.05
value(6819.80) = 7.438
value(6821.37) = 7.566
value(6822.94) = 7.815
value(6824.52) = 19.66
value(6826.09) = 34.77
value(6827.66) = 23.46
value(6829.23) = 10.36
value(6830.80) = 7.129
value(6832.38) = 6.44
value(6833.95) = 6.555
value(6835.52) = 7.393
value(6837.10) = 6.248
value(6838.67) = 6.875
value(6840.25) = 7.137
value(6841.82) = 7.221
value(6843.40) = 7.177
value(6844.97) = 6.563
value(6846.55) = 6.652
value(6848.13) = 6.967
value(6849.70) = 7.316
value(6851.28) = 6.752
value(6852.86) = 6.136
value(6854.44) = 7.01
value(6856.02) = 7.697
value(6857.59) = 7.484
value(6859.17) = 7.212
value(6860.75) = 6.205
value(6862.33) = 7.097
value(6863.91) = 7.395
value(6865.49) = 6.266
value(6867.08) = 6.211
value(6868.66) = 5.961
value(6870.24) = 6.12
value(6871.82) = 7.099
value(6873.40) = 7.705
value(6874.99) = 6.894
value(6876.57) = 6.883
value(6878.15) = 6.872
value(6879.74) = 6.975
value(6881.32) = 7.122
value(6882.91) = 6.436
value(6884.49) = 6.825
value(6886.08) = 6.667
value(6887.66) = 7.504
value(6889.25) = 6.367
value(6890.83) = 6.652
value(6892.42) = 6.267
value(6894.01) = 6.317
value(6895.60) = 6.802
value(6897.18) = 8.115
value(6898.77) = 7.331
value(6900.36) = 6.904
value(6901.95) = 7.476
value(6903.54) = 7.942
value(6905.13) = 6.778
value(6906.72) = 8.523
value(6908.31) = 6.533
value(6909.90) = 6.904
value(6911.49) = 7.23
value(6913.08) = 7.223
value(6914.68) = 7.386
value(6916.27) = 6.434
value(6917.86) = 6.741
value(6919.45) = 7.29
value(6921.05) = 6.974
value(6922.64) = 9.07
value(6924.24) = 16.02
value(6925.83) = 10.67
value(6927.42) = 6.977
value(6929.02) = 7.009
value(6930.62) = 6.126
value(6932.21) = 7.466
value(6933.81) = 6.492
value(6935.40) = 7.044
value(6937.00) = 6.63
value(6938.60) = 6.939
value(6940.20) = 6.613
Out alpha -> 2.38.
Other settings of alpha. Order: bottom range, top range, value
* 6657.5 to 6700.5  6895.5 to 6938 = 1.17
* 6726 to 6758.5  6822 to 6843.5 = 1.67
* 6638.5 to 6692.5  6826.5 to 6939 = 1.15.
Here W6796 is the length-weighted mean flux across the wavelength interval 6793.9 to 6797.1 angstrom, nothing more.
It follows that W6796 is 6.66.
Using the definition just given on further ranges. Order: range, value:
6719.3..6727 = 6.84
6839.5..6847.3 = 6.95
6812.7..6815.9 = 7.7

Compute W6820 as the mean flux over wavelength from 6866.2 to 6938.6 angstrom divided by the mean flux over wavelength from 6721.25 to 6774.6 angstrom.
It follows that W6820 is 1.03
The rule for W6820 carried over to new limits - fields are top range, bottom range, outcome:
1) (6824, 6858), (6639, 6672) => 1.39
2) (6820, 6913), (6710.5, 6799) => 1.08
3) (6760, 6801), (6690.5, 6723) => 1.20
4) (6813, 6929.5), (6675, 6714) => 1.16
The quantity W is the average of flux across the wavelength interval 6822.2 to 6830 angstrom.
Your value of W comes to 19.3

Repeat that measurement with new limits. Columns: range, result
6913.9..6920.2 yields 6.97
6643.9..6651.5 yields 6.54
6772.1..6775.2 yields 6.92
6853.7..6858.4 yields 7.41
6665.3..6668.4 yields 7.18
